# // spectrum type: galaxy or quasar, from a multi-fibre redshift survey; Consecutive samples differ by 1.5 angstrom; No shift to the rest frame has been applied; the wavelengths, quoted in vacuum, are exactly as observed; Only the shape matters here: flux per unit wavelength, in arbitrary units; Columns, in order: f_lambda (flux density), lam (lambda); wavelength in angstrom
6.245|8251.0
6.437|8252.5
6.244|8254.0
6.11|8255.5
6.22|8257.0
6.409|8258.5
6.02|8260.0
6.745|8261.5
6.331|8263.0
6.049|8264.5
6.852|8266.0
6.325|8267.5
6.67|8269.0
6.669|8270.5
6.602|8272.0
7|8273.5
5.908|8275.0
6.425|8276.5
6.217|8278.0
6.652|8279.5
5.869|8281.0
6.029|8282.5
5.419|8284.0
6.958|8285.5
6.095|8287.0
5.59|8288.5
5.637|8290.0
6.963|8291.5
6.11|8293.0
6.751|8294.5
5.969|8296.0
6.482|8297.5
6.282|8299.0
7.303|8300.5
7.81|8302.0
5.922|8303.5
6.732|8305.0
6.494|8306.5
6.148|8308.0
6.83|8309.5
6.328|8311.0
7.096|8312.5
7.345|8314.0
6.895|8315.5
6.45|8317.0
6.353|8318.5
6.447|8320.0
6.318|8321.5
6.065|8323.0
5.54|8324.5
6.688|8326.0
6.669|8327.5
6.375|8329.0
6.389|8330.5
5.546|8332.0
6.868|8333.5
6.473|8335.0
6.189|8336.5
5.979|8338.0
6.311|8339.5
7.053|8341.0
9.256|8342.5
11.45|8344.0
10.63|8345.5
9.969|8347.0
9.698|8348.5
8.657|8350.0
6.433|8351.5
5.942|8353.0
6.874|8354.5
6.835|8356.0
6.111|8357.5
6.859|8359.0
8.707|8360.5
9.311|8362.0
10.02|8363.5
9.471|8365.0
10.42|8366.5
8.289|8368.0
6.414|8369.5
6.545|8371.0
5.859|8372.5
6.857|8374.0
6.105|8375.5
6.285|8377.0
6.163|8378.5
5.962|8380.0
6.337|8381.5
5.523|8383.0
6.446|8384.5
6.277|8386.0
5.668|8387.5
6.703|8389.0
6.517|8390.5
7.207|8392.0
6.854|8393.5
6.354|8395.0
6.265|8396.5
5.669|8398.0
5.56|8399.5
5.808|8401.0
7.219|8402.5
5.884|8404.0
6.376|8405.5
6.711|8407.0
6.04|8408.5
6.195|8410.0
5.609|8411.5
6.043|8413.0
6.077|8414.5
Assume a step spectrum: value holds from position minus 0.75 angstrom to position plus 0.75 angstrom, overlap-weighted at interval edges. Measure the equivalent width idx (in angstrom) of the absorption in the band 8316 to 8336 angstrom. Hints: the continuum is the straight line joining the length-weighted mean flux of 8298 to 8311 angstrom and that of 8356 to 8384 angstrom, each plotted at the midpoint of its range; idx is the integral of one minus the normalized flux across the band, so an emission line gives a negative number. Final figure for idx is 1.6 angstrom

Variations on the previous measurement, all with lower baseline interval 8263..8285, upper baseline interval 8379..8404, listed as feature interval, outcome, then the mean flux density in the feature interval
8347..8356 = -2.0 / 7.67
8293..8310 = -0.7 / 6.59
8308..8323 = -0.7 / 6.62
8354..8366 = -3.5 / 8.1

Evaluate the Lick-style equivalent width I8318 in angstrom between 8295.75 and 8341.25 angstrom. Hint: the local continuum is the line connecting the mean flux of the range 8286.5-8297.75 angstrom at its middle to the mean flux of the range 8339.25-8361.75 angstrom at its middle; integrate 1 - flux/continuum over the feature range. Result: 3.4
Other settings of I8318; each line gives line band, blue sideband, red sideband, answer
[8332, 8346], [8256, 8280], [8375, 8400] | -2.91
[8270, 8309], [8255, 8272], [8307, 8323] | 0.70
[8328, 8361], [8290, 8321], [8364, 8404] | -4.16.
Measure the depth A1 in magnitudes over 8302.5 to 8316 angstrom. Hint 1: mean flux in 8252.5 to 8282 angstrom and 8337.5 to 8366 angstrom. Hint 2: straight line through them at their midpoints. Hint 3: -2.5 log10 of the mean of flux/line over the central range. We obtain 0.10 mag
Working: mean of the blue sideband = 6.38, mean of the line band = 6.66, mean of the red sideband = 8.23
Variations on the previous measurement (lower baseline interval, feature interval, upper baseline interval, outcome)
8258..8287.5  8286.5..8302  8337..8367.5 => 0.08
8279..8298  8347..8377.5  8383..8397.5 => -0.20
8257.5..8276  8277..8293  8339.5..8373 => 0.11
